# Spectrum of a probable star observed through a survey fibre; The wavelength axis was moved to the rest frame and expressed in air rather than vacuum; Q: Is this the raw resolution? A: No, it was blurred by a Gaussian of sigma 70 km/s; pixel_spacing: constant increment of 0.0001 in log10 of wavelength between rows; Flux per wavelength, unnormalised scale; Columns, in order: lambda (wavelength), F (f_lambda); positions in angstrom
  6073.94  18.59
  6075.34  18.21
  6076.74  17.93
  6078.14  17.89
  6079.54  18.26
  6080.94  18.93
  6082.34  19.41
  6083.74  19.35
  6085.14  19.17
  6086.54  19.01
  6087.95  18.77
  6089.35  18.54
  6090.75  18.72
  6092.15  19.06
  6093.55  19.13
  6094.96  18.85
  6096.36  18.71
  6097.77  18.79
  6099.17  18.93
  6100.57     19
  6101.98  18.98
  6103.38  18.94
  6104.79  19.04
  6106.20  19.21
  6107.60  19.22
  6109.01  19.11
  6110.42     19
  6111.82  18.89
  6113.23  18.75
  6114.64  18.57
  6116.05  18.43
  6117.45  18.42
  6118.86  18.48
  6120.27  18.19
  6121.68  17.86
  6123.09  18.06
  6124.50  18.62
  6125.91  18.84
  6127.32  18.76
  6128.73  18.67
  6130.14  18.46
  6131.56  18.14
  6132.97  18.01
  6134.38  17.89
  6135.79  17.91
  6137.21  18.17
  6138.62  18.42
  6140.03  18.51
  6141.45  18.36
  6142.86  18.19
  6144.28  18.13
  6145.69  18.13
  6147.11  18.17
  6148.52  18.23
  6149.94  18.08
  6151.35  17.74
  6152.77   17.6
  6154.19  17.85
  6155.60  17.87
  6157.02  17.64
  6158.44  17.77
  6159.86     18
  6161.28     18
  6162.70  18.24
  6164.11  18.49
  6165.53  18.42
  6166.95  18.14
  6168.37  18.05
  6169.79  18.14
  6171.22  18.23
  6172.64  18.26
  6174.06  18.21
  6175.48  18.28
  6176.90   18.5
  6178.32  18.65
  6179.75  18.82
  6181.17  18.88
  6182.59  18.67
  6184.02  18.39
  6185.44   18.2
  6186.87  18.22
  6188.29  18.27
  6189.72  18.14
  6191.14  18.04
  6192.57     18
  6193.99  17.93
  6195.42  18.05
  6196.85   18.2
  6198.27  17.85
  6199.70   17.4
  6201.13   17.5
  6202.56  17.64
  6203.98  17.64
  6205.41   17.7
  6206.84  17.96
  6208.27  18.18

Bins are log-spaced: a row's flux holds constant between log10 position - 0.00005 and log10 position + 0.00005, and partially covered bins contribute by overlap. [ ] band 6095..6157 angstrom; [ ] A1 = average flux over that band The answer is 18.4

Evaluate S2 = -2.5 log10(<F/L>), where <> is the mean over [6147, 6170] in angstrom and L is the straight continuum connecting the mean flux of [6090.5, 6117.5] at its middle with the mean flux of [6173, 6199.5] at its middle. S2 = 0.03 mag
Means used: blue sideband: 18.9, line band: 18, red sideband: 18.3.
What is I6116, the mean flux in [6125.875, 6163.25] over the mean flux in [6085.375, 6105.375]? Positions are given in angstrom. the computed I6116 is 0.96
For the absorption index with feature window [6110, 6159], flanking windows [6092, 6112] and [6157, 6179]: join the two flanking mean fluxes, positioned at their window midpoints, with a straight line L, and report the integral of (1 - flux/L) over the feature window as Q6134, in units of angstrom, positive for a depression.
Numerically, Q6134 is 0.9 angstrom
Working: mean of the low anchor 19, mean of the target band 18.3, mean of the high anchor 18.2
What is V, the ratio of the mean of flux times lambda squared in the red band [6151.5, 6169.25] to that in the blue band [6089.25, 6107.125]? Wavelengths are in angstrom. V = 1.0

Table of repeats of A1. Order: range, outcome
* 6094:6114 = 19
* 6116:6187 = 18.2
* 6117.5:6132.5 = 18.4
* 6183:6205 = 18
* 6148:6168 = 18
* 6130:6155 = 18.1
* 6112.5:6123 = 18.4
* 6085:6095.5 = 18.9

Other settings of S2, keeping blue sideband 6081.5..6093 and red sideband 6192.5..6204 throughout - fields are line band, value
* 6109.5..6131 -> 0.01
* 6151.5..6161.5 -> 0.03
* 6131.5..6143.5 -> 0.02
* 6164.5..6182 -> -0.02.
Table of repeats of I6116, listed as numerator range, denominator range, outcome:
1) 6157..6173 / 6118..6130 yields 0.98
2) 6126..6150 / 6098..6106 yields 0.96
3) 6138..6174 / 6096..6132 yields 0.97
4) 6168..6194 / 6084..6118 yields 0.97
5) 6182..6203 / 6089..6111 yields 0.95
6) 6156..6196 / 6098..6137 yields 0.98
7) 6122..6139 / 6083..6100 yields 0.97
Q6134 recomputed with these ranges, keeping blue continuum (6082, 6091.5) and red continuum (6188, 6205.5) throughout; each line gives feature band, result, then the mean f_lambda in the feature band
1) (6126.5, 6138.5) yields 0.17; 18.3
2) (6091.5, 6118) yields -0.14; 18.9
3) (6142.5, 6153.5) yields 0.20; 18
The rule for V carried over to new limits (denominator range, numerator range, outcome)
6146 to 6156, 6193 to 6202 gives 1.01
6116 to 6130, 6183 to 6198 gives 1.01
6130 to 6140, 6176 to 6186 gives 1.04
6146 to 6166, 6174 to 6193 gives 1.03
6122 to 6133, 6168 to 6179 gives 1.01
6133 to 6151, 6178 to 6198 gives 1.02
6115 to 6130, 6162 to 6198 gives 1.01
